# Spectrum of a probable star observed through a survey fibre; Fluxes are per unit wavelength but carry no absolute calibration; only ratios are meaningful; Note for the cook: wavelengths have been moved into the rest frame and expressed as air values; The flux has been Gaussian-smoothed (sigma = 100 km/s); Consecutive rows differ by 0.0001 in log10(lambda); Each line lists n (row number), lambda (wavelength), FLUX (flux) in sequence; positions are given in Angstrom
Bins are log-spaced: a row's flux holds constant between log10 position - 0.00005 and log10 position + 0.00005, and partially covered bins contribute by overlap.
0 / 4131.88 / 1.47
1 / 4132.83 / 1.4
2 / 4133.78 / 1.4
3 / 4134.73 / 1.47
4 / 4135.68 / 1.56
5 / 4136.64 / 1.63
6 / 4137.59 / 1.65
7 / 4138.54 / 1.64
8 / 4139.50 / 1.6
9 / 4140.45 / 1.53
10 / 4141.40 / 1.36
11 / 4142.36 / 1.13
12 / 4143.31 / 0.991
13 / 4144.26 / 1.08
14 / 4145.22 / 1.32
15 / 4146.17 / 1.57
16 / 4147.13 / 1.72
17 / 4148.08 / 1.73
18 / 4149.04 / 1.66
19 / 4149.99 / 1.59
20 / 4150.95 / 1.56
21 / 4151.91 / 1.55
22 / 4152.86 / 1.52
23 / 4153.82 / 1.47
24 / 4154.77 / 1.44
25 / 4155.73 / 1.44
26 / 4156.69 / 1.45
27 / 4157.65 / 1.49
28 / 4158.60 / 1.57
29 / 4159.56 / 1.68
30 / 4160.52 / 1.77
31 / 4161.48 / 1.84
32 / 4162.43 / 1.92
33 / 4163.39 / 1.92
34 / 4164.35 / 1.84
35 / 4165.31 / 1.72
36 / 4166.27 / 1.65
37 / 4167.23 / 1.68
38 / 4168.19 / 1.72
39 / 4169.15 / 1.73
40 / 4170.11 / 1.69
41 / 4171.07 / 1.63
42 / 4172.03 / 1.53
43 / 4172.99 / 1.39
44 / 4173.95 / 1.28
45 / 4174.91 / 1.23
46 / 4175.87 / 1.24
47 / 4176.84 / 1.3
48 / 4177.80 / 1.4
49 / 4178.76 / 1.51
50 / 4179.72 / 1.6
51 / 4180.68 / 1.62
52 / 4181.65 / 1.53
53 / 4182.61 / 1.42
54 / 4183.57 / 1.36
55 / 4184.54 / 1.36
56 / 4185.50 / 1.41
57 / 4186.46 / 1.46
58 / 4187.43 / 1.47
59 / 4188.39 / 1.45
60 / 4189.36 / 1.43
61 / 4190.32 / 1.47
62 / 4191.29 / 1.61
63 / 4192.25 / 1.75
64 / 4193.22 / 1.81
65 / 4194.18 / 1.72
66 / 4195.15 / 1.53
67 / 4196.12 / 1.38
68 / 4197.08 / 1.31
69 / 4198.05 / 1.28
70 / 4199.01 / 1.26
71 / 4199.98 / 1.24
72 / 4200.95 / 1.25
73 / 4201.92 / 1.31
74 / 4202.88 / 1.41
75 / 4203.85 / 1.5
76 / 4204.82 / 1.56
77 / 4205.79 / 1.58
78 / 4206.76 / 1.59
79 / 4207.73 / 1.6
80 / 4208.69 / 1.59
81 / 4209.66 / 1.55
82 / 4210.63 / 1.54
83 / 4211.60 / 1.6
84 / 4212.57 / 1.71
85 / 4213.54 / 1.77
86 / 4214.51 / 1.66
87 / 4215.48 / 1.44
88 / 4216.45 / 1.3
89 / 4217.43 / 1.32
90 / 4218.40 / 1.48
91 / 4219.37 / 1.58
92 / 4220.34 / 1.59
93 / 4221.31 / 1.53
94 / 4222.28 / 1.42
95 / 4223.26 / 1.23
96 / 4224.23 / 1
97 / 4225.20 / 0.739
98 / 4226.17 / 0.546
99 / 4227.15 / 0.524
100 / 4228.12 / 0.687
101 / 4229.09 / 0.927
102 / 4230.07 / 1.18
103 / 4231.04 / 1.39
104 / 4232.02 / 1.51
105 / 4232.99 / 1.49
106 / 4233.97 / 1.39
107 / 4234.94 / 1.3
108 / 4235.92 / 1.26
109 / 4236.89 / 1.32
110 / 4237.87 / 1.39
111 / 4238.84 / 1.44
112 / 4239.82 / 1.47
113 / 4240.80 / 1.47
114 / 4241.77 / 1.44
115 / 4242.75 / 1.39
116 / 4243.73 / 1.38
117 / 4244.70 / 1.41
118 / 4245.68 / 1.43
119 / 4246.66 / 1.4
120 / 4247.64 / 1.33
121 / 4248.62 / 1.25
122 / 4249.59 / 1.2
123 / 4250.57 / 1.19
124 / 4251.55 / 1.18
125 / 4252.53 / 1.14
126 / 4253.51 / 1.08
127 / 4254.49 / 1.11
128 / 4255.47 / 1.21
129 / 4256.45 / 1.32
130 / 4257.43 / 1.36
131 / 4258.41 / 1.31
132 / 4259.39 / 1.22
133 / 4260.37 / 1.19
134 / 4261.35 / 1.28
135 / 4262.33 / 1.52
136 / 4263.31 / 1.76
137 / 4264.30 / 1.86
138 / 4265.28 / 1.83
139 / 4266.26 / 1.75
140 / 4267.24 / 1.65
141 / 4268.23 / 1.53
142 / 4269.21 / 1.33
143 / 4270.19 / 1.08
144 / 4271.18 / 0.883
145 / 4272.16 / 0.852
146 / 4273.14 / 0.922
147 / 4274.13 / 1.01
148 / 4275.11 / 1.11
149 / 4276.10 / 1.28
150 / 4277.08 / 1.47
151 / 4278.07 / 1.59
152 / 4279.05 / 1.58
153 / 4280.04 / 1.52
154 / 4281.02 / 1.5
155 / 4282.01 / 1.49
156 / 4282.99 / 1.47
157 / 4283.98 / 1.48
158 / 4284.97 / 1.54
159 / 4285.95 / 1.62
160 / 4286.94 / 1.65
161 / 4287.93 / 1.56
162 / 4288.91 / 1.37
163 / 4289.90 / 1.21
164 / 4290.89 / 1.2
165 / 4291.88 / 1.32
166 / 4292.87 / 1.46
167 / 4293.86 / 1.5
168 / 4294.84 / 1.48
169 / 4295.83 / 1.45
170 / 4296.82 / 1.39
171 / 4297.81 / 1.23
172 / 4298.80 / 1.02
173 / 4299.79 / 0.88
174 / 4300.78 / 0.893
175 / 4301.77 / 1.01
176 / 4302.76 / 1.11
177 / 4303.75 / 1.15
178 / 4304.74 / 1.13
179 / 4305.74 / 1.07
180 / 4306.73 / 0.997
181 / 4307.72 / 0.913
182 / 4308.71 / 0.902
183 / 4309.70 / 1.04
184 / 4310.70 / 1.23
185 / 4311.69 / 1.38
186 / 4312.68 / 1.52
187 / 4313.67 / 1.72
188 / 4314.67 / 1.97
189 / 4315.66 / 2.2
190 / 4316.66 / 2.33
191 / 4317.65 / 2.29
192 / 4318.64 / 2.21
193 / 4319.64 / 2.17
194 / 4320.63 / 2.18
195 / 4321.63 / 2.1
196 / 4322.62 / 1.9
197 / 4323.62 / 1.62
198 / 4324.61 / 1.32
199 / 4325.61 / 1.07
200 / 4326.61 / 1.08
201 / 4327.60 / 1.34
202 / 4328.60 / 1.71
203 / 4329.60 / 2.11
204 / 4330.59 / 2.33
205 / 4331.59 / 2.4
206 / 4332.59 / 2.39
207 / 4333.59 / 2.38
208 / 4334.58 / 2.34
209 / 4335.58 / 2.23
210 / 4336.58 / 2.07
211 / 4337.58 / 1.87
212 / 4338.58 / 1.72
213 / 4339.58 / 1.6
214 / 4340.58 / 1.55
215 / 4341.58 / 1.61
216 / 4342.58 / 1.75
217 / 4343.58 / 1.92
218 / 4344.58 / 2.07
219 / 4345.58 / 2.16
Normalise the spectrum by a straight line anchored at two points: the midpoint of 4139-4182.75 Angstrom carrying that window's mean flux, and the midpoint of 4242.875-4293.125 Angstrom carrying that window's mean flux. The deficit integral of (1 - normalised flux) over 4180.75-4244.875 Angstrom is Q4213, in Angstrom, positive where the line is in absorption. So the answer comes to 2.5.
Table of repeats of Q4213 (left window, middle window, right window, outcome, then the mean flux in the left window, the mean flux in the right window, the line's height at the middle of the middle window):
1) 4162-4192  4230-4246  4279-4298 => 1.0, 1.54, 1.45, 1.49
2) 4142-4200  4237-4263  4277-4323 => 3.1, 1.52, 1.48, 1.49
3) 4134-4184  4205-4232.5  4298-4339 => 4.0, 1.54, 1.64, 1.57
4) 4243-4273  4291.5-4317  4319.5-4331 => 4.7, 1.33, 1.73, 1.6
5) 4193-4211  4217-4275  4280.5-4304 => 4.8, 1.47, 1.33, 1.4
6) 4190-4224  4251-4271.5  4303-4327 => 2.2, 1.5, 1.56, 1.53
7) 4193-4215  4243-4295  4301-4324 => 6.0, 1.51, 1.56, 1.54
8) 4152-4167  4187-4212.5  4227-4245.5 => -0.6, 1.65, 1.3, 1.46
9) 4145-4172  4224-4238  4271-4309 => 3.2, 1.64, 1.27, 1.43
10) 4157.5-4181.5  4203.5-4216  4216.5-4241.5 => -2.1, 1.6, 1.25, 1.36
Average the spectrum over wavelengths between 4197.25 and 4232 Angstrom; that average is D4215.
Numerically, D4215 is 1.34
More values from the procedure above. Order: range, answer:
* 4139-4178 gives 1.54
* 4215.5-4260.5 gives 1.26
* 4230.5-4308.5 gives 1.33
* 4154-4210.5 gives 1.53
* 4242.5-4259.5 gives 1.27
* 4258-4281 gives 1.37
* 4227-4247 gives 1.31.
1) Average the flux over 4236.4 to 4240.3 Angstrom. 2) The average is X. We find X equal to 1.41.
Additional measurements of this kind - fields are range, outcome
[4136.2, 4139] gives 1.64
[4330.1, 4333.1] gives 2.37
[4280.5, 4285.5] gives 1.5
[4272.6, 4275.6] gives 1.01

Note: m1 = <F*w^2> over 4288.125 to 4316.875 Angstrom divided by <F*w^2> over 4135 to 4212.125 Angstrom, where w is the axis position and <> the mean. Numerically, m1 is 0.91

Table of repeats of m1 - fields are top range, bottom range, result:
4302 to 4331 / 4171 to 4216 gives 1.13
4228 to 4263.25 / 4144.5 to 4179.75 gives 0.86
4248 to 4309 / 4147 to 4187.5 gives 0.88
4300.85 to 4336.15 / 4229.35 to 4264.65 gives 1.29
